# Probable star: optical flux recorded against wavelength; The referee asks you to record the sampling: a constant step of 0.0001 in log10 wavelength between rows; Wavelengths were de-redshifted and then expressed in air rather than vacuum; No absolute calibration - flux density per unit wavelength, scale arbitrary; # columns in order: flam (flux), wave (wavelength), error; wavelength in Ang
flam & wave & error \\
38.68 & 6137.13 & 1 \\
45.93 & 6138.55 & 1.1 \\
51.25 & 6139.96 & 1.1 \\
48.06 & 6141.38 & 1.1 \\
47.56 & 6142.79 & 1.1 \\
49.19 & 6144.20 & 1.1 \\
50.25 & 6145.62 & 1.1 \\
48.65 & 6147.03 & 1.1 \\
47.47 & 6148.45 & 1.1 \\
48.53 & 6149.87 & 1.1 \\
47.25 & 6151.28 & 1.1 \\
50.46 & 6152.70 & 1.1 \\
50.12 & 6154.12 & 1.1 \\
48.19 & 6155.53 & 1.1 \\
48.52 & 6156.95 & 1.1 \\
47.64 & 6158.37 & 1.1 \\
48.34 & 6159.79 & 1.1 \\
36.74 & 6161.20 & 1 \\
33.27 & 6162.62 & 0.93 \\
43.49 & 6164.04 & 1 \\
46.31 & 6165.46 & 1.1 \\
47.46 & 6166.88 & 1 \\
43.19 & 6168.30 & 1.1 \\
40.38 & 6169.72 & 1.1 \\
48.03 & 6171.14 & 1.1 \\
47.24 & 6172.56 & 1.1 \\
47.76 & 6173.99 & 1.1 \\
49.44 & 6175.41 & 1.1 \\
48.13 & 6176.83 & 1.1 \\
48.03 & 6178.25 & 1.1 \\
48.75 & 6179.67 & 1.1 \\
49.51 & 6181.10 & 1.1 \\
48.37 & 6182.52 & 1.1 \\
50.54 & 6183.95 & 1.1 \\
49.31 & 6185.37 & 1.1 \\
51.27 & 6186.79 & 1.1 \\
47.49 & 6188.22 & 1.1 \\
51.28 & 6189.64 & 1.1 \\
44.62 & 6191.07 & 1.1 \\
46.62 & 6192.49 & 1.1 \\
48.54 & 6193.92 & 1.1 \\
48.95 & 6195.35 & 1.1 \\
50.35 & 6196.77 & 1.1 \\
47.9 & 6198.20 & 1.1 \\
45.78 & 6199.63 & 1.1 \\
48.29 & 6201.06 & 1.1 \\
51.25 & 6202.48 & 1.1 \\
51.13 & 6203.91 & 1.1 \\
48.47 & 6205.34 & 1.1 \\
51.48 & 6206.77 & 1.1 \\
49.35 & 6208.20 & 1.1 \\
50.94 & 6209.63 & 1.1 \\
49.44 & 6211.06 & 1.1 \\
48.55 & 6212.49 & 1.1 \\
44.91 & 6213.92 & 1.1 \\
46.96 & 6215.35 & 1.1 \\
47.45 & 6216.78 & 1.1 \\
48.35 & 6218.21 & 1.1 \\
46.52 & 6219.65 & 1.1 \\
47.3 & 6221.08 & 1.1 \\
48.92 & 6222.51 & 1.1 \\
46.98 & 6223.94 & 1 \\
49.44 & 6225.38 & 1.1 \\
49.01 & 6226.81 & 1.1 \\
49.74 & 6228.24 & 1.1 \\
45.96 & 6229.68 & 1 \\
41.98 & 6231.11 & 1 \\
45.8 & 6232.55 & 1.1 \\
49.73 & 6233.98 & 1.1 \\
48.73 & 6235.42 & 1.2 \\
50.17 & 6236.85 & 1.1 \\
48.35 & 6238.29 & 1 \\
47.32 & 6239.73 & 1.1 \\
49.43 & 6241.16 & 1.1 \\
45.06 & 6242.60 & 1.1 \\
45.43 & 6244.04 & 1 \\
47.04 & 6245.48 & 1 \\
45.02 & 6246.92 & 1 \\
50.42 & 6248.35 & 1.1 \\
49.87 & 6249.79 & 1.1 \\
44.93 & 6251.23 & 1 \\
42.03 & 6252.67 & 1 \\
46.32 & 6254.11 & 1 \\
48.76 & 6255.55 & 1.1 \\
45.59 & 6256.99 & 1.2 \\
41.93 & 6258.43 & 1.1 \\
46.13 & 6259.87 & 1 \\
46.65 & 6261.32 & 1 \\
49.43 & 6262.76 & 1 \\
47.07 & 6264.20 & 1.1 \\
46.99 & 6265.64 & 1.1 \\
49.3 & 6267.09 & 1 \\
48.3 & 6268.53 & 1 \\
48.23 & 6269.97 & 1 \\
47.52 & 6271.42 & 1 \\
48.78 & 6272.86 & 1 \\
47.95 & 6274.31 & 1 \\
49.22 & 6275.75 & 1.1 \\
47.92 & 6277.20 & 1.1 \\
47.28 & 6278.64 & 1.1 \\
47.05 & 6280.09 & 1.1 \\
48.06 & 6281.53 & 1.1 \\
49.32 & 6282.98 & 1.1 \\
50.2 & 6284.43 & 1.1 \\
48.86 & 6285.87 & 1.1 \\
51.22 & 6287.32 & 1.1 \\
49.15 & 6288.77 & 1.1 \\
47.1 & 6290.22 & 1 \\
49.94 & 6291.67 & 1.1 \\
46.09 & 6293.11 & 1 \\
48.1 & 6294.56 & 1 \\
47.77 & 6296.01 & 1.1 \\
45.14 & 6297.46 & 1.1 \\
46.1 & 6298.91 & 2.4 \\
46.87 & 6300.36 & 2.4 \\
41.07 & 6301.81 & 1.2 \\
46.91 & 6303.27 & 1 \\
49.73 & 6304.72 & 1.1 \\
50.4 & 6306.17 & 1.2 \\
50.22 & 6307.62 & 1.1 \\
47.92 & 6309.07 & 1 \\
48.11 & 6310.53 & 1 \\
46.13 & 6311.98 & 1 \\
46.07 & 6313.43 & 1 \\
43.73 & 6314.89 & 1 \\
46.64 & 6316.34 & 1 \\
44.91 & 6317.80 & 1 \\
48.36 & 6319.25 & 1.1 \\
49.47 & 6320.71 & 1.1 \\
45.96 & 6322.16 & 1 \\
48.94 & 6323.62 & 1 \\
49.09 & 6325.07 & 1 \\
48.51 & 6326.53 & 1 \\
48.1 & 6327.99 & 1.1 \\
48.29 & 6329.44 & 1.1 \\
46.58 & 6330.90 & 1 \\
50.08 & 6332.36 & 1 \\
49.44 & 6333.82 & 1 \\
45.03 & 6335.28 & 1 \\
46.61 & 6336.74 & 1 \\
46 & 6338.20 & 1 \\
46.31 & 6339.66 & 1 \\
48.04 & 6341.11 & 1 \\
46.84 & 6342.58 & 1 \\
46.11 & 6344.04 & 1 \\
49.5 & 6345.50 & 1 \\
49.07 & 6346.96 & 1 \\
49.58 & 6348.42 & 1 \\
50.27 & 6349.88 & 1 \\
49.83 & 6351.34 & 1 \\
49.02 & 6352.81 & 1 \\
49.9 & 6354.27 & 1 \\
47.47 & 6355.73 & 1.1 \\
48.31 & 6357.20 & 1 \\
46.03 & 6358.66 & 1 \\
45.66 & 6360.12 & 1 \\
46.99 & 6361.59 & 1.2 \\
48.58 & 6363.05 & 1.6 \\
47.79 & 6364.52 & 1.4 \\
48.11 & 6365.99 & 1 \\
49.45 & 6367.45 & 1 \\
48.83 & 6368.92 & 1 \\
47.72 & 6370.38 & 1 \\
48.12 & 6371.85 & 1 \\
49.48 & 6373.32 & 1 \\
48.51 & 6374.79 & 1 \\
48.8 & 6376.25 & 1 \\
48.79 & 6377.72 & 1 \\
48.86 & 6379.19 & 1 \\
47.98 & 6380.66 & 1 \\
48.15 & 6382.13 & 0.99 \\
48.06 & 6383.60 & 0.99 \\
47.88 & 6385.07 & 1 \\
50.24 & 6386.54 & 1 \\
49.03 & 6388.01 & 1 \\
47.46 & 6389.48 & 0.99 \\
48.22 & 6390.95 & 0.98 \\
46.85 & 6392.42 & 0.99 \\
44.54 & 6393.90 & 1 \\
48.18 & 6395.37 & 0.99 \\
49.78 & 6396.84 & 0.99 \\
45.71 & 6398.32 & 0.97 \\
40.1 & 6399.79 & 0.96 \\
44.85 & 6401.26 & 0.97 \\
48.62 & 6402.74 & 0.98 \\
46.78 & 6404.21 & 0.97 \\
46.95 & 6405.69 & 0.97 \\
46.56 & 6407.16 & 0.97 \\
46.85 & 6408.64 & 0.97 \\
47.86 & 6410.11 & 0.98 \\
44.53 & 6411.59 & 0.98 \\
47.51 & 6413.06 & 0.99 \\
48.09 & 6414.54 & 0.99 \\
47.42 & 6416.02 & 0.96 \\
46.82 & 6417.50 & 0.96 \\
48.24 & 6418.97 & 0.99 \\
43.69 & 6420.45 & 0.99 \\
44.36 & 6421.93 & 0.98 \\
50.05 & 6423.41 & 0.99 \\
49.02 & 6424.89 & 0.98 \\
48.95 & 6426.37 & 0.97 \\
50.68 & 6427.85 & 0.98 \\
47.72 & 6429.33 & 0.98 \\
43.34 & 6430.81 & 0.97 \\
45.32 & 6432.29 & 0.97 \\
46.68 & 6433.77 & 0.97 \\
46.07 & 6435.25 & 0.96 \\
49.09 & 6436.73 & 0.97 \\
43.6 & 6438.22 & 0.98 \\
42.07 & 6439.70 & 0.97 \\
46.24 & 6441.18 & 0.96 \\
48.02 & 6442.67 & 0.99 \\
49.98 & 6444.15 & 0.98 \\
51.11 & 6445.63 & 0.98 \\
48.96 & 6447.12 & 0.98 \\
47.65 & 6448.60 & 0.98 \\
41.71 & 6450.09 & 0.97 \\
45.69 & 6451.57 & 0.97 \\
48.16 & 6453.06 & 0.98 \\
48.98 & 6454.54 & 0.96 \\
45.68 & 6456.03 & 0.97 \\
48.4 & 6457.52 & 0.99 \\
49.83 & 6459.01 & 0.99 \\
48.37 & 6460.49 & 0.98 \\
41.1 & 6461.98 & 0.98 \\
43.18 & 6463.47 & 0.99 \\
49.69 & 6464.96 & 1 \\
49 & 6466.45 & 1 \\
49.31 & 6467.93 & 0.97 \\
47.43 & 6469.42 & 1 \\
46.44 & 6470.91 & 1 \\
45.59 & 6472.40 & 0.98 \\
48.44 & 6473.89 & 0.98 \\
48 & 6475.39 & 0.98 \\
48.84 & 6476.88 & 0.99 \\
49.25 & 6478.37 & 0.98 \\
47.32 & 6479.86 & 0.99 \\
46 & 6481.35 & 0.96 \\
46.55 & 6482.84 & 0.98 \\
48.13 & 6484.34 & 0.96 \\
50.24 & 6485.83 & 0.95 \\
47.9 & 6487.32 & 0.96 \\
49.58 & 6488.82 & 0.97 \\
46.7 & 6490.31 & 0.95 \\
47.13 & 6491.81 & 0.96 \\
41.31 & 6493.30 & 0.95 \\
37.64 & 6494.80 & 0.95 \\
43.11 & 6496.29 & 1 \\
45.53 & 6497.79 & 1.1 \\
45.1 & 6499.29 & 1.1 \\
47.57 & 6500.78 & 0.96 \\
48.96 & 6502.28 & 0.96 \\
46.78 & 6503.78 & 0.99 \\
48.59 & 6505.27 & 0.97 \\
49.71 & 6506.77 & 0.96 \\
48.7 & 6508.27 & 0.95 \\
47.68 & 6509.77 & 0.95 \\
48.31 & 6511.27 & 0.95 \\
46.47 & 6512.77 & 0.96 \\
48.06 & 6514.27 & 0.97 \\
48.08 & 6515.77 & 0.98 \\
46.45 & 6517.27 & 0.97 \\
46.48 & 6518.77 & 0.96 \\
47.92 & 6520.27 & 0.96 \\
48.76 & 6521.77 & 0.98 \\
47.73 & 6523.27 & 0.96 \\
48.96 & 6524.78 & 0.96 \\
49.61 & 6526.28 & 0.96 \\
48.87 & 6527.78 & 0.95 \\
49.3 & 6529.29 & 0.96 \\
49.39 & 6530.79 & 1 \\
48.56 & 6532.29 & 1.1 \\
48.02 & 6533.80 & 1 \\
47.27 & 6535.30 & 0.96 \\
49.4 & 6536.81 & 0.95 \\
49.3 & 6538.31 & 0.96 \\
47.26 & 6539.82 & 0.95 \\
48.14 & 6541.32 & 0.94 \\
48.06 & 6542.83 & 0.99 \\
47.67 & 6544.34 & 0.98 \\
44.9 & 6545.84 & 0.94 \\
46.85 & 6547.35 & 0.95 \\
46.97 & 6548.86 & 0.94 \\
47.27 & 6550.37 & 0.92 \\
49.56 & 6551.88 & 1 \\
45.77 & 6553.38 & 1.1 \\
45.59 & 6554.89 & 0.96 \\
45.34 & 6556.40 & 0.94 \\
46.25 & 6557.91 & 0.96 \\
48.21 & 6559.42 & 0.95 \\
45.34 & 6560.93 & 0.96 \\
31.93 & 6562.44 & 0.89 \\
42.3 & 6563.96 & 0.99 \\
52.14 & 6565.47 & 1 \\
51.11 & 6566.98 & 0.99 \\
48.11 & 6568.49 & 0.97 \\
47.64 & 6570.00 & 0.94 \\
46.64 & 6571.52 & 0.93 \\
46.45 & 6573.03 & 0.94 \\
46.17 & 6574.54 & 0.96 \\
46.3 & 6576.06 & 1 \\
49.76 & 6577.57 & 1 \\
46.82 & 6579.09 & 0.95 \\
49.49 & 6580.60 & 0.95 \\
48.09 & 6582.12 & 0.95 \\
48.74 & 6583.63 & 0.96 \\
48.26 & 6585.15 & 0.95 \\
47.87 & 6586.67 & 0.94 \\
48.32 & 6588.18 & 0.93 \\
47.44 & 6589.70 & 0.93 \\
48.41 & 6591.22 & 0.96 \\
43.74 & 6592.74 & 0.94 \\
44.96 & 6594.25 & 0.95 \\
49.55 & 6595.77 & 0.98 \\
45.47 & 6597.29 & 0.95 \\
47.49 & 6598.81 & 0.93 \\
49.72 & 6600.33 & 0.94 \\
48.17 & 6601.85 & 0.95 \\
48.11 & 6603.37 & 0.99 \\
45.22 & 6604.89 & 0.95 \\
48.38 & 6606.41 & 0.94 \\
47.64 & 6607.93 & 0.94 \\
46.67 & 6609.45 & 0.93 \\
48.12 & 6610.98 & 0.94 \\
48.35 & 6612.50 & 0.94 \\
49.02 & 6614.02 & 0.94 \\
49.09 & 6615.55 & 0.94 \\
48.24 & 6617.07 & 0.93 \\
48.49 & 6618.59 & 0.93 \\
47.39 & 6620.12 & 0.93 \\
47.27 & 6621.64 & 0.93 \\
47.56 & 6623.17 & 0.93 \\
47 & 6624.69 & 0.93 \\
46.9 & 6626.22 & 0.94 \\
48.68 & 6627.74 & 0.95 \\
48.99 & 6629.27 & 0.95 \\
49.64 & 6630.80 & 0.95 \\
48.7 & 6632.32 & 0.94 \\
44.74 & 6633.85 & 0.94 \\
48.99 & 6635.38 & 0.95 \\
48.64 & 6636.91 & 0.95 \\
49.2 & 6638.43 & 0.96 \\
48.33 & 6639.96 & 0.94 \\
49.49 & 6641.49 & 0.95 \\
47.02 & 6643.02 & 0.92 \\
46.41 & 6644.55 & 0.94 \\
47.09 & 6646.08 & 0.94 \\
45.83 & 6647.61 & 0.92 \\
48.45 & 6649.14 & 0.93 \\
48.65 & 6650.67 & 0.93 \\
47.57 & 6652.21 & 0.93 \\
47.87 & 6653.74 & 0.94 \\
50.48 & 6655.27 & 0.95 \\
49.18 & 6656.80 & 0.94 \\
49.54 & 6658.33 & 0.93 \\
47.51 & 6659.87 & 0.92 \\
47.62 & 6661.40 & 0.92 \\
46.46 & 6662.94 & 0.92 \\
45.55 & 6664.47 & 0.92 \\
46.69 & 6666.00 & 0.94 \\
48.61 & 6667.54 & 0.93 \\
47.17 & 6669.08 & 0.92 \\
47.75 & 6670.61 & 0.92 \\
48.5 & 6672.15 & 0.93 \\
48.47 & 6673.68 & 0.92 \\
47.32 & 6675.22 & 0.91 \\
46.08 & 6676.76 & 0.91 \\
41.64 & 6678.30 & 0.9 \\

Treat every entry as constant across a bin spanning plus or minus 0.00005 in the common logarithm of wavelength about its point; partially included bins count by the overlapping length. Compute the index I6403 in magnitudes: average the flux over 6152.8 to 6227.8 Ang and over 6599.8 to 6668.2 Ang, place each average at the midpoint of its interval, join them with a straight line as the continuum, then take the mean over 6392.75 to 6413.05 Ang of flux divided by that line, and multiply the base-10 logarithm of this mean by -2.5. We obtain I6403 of 0.03 mag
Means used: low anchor 47.7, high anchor 47.9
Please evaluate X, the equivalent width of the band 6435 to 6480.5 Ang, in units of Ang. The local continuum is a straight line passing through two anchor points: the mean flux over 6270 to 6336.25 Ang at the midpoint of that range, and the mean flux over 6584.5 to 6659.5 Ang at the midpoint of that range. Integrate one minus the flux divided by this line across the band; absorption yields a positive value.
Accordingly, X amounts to 0.6 Ang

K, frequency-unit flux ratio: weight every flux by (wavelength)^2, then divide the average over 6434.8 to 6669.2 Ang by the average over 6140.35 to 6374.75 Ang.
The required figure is 1.1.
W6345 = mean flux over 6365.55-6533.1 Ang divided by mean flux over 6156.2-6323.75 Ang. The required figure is 1.0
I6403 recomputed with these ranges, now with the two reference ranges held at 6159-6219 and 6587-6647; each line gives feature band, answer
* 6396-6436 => 0.02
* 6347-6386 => -0.02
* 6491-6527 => 0.02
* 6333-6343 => 0.02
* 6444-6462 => 0.00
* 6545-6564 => 0.06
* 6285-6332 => 0.00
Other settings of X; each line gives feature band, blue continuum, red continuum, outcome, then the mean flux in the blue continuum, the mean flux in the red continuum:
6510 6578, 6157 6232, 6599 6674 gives 0.8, 47.5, 47.9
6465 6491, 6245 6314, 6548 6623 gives -0.4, 47.5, 47.2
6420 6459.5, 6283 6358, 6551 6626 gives 0.4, 47.8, 47.2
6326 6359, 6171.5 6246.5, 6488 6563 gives -0.3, 48.2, 47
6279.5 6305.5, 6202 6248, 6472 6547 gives 0.1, 48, 47.5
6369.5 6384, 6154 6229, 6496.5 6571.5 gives -0.3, 47.6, 47.3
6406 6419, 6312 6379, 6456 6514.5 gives 0.1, 47.9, 47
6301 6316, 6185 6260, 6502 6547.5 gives 0.3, 47.8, 48.1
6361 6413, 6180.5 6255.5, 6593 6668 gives 0.4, 48.1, 47.8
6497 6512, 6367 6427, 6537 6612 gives -0.1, 47.5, 47.1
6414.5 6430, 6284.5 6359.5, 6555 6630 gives 0.0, 47.8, 47.3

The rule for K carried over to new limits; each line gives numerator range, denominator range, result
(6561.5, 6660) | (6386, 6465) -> 1.07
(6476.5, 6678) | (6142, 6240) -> 1.12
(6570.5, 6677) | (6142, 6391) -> 1.12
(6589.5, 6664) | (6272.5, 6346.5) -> 1.11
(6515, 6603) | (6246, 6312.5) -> 1.09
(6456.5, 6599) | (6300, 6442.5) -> 1.05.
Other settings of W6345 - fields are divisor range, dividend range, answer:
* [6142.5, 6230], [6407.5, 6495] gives 0.98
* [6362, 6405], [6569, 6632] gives 1.00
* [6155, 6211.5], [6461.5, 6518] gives 0.99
